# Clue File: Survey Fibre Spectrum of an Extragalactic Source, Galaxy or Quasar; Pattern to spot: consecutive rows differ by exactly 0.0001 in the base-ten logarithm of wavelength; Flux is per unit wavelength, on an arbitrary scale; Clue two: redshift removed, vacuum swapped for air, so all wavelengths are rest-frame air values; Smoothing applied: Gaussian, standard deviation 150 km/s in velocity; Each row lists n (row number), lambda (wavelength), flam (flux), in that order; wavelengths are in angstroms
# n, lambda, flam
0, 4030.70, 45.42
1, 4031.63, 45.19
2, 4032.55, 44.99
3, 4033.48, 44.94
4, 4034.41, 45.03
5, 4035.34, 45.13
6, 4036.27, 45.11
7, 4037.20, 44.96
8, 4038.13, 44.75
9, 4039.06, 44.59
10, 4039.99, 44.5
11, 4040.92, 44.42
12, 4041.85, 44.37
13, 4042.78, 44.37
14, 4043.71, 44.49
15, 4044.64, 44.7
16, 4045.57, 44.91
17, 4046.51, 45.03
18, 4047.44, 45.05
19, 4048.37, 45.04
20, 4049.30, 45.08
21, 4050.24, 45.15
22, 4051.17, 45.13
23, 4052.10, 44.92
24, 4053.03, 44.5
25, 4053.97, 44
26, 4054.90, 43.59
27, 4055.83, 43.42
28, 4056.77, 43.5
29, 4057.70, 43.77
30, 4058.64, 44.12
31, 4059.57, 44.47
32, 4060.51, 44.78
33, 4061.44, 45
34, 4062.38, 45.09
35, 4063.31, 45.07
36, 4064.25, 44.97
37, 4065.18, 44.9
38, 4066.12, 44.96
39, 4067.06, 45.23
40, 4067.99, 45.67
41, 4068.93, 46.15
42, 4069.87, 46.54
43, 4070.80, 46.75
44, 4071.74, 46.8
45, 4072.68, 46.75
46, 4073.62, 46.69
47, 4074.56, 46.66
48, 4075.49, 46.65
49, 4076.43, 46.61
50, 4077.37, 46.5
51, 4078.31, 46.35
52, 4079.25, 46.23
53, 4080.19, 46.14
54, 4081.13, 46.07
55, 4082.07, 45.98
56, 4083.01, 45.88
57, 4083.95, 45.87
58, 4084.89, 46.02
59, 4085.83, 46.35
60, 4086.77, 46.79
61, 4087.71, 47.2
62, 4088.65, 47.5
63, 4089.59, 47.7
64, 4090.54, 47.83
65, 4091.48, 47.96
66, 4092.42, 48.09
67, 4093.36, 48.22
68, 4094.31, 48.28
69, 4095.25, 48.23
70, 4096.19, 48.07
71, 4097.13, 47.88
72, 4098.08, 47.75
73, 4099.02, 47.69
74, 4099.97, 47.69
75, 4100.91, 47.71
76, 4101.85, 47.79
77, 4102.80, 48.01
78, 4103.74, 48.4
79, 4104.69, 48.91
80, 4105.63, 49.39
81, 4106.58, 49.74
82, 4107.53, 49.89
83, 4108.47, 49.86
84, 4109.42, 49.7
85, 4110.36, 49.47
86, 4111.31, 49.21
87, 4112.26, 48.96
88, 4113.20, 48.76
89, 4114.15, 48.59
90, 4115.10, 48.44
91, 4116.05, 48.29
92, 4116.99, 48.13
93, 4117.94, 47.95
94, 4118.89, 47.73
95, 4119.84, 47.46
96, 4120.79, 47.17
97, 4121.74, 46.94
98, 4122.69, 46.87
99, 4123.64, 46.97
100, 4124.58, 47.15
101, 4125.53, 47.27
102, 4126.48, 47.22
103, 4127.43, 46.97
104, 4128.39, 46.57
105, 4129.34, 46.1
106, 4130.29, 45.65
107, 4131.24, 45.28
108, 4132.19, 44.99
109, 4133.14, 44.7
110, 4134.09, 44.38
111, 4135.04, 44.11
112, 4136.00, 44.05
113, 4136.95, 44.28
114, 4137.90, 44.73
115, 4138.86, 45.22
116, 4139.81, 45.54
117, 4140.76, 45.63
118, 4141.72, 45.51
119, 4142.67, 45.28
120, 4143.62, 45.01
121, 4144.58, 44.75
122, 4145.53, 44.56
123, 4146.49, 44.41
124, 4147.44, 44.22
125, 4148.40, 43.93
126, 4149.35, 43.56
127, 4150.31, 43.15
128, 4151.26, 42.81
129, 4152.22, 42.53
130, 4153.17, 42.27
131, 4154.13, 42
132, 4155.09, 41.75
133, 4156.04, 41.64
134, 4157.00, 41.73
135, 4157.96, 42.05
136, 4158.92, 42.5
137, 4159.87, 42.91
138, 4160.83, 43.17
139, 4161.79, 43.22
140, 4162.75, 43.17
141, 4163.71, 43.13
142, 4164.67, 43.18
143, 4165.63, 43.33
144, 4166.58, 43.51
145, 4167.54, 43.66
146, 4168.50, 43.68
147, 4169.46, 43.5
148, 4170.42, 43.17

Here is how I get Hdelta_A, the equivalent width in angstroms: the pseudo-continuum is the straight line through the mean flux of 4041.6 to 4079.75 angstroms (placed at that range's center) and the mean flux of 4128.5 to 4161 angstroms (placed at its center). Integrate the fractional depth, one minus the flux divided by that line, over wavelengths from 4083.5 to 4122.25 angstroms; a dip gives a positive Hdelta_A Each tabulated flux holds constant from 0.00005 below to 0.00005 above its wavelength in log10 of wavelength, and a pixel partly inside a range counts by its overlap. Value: -3.03 angstroms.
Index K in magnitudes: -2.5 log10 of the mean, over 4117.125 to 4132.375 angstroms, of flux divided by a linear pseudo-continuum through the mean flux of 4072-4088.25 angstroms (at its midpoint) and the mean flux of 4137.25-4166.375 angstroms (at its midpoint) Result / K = -0.05 mag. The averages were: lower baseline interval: 46.4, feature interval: 46.8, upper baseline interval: 43.6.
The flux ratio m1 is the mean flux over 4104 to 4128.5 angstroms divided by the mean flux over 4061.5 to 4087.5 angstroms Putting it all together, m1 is 1.05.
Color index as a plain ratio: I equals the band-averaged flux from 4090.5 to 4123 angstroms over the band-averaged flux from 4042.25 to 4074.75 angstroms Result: 1.07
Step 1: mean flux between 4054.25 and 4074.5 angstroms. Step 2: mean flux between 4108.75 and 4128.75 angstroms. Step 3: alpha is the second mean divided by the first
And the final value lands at 1.06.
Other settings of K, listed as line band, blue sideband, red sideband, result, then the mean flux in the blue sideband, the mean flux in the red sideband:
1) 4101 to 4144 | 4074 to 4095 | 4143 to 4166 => -0.05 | 46.9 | 43.1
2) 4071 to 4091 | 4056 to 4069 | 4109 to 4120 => -0.01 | 44.7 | 48.6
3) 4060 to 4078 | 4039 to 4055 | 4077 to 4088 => -0.01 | 44.7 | 46.3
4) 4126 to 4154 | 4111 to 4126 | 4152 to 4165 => 0.01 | 47.9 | 42.5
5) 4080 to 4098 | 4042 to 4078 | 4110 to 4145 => -0.03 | 45.2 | 46.5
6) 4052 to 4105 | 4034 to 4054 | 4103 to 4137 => -0.01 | 44.8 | 47.4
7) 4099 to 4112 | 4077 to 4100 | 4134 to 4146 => -0.06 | 47.1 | 44.9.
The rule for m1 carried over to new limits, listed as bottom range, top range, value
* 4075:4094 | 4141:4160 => 0.93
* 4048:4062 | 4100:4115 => 1.10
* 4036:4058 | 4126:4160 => 0.99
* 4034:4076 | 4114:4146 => 1.02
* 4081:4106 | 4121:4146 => 0.96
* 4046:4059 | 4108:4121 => 1.09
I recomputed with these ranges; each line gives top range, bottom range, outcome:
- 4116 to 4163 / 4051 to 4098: 0.97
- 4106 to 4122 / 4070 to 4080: 1.04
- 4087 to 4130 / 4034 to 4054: 1.07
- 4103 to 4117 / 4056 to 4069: 1.10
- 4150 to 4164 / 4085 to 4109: 0.88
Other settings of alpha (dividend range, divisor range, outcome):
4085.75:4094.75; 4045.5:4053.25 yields 1.06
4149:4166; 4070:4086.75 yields 0.92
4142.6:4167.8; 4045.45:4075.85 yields 0.96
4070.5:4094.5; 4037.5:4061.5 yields 1.05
